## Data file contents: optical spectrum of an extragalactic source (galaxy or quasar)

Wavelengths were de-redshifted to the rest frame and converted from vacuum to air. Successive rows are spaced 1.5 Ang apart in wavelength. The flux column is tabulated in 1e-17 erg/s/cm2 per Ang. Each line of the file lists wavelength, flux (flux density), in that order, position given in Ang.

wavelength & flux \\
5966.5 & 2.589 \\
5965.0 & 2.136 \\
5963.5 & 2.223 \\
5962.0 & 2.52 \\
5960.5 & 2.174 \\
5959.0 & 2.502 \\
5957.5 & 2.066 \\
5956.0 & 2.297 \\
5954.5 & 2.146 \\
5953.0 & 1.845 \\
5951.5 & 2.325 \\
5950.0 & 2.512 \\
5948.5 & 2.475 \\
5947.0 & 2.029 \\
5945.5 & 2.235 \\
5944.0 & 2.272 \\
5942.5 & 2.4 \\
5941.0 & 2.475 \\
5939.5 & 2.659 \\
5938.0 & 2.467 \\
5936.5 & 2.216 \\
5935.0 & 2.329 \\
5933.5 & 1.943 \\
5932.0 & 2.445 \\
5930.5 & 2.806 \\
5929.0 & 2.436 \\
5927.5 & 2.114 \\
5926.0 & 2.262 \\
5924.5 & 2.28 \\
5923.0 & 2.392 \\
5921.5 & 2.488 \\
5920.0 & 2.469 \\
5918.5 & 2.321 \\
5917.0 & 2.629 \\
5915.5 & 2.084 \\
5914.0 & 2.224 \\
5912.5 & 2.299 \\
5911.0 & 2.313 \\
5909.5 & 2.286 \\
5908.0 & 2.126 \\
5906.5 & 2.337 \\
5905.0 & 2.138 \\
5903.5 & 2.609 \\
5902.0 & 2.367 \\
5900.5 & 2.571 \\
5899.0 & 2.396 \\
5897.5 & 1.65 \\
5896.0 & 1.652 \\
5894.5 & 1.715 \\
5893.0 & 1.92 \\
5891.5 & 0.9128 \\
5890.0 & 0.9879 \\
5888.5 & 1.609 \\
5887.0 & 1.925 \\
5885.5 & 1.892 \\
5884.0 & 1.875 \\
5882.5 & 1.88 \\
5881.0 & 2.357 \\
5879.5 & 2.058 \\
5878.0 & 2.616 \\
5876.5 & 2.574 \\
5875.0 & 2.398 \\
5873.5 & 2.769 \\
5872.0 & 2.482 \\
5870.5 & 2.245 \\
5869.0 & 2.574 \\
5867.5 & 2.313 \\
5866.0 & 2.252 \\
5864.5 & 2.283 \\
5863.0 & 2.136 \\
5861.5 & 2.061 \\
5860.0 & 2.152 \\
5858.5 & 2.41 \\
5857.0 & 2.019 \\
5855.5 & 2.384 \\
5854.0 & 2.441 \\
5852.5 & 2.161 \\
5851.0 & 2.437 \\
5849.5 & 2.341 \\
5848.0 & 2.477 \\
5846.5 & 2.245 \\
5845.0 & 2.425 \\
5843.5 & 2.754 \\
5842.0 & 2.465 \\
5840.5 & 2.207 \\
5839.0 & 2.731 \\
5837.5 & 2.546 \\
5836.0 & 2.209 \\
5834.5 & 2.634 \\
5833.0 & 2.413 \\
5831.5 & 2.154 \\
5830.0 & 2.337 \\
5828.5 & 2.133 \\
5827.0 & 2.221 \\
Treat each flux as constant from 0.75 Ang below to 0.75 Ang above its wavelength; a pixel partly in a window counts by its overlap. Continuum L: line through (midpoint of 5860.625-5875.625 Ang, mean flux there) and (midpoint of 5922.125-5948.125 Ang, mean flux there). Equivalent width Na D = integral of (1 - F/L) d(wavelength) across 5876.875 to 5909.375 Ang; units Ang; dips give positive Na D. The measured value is 4.9 Ang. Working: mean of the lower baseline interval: 2.35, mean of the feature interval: 1.99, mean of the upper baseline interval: 2.34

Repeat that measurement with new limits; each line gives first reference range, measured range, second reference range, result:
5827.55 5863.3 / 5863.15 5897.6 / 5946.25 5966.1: 4.0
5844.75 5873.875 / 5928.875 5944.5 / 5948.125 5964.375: -0.8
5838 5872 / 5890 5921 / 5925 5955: 2.7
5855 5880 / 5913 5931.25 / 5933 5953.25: -0.4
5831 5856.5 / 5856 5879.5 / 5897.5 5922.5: 0.4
